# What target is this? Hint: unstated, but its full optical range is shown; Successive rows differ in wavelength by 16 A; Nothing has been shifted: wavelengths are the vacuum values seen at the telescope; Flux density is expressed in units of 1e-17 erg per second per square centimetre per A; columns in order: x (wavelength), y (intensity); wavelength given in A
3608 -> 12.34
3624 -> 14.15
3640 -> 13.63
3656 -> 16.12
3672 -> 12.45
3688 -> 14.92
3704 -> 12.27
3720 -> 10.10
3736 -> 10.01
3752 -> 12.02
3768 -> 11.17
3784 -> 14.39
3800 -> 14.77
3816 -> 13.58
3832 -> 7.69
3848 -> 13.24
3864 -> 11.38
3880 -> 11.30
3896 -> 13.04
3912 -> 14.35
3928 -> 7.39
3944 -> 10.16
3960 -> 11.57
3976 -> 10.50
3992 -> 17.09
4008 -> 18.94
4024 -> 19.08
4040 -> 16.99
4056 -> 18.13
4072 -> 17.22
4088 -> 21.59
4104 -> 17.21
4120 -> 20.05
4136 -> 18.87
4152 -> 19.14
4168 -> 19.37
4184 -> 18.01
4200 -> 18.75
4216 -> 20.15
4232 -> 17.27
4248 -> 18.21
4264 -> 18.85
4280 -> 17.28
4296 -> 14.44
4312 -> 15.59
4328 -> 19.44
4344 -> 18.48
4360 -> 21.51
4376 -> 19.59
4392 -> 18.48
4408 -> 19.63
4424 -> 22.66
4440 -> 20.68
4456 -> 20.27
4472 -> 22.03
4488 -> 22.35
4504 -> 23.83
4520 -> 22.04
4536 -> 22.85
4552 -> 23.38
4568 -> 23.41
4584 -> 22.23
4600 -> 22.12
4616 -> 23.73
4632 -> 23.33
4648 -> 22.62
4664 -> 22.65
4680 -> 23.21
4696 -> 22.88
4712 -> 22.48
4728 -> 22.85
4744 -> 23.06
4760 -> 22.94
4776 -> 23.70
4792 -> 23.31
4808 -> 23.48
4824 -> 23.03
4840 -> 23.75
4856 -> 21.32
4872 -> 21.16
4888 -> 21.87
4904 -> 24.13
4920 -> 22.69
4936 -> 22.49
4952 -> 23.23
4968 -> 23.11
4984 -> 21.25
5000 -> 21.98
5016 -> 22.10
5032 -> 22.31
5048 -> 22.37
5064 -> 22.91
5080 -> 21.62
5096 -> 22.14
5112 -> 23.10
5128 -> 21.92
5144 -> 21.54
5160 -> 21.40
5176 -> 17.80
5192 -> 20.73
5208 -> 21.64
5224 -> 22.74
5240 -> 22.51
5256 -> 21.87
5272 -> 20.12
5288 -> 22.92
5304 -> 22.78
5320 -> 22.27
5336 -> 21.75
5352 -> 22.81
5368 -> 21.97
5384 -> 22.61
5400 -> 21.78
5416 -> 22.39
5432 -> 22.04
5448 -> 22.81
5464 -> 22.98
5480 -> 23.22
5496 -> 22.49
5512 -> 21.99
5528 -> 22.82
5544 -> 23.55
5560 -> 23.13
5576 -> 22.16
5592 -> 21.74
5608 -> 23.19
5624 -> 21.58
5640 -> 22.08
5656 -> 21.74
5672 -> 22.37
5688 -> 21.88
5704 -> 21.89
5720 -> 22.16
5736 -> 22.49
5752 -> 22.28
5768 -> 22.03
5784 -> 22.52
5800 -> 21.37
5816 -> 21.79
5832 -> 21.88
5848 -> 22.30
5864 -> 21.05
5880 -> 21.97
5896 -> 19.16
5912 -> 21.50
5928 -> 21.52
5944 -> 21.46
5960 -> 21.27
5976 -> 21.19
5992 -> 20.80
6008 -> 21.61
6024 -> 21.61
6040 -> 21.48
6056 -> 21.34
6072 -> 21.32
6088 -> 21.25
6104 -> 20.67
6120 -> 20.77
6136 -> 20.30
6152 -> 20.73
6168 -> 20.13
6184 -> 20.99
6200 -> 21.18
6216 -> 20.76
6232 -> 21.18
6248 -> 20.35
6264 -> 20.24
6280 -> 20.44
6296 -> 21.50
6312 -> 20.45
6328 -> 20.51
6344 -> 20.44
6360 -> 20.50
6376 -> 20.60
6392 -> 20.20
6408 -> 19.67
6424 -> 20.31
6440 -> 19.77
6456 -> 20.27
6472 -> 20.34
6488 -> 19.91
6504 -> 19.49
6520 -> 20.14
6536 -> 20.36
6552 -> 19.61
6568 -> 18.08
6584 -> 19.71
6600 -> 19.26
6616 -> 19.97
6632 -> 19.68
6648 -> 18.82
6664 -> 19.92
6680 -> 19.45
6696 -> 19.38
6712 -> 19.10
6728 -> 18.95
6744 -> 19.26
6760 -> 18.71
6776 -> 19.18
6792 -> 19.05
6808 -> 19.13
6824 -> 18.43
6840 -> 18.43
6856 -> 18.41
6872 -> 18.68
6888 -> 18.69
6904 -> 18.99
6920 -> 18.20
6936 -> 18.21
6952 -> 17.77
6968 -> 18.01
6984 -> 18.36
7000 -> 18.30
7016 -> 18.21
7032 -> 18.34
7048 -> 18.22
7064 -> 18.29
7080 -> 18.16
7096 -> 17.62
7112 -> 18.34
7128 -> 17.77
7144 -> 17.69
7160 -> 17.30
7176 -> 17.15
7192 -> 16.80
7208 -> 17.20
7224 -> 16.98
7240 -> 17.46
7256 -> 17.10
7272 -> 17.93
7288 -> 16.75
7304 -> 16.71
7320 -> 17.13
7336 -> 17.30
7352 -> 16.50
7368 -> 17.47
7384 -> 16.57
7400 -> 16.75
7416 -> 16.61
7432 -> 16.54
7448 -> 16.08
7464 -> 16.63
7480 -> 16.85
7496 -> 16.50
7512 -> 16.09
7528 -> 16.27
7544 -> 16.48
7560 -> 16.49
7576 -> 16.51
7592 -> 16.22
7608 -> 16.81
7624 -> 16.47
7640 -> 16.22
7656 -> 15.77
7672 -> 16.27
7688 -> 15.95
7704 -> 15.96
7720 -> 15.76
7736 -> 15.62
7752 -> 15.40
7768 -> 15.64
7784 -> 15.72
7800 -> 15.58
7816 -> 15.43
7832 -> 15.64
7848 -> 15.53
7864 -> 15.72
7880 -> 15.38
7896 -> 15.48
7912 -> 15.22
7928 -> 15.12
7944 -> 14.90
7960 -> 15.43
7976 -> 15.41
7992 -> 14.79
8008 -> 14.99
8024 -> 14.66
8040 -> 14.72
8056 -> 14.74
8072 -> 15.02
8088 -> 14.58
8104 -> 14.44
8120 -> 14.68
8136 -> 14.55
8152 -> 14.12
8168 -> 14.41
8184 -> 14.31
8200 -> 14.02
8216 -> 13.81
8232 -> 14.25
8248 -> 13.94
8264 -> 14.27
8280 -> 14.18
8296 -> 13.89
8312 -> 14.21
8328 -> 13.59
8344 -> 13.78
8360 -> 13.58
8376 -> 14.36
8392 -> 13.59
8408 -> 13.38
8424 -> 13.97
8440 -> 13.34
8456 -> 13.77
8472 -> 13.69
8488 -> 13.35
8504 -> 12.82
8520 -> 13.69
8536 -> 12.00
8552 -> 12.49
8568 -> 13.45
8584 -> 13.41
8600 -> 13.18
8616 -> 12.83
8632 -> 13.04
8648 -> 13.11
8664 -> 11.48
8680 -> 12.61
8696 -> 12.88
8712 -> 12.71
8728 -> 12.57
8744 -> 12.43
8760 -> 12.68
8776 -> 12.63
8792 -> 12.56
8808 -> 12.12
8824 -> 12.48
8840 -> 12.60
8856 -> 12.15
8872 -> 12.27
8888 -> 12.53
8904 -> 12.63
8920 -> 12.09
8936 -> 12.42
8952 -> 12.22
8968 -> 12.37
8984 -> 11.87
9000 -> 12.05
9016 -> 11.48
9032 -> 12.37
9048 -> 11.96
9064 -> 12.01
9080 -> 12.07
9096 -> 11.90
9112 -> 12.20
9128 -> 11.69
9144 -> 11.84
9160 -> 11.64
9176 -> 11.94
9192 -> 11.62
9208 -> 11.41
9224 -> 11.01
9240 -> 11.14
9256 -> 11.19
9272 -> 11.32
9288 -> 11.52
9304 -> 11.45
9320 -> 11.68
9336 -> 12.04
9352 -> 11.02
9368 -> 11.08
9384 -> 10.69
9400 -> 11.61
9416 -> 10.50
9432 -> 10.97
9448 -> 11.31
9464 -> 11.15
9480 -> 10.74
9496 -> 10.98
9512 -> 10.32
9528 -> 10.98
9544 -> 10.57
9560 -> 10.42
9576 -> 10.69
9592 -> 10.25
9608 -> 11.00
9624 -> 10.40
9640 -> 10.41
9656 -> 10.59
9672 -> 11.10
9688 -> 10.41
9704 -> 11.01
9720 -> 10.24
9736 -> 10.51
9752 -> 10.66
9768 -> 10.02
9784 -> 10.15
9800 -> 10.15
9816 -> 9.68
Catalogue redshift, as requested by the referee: 0.000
